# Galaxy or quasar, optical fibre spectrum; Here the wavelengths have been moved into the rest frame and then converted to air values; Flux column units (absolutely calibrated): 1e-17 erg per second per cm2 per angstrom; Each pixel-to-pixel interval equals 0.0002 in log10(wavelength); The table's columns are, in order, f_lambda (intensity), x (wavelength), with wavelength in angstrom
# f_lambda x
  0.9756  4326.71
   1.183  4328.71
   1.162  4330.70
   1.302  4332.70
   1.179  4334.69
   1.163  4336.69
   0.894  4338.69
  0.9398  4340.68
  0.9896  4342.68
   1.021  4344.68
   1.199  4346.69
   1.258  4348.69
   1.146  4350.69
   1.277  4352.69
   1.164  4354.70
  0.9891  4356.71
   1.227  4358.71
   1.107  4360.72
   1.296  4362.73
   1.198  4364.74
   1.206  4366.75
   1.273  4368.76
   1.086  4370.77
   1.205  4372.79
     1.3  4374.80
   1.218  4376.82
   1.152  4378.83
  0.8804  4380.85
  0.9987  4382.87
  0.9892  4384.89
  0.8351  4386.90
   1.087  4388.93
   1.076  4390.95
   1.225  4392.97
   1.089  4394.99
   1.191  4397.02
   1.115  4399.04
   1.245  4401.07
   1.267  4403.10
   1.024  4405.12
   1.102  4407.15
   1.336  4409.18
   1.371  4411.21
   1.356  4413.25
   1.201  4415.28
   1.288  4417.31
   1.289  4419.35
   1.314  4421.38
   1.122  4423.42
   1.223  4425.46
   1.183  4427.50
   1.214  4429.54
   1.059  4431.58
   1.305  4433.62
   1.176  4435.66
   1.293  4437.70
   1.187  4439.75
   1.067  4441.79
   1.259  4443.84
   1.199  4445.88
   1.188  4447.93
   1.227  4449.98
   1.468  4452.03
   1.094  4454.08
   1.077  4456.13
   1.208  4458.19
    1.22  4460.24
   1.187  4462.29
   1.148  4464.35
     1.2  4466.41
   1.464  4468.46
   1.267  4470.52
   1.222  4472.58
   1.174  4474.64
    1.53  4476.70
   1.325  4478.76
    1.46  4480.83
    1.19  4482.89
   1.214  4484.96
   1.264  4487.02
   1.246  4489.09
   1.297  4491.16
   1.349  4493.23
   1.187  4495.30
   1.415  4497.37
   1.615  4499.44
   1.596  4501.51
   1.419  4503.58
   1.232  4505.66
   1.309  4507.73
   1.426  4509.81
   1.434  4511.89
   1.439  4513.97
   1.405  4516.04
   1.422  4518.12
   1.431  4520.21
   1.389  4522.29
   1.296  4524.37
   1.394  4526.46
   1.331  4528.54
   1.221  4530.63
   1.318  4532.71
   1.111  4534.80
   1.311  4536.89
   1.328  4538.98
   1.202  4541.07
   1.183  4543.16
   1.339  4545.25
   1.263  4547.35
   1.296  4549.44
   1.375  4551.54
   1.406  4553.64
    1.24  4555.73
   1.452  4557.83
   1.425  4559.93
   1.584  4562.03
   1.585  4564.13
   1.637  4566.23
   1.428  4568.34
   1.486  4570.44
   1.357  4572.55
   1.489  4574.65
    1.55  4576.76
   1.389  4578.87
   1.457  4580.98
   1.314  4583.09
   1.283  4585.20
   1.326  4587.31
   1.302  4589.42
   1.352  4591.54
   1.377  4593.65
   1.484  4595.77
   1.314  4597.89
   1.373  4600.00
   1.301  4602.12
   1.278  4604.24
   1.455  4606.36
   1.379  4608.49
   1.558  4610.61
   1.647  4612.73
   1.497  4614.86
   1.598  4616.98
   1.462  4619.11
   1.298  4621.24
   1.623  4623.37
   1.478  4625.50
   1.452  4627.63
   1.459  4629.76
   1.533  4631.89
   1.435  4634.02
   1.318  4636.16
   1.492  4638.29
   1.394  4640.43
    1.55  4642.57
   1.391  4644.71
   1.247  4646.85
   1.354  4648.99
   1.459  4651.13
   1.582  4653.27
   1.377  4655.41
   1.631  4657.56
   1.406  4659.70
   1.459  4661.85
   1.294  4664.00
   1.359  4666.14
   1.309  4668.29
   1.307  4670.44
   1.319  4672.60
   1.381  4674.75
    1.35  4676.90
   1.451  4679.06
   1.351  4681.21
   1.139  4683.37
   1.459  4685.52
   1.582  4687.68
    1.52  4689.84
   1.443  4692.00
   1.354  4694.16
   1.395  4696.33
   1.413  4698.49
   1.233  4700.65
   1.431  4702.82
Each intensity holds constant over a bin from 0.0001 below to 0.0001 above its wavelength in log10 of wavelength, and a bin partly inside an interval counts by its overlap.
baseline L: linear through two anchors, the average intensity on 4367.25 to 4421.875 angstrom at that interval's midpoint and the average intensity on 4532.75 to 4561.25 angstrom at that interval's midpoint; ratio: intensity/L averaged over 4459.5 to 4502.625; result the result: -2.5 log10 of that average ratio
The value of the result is -0.06 mag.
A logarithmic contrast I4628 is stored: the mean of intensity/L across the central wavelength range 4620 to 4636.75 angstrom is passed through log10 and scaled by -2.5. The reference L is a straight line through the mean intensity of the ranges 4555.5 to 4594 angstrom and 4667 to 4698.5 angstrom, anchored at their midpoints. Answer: -0.04 mag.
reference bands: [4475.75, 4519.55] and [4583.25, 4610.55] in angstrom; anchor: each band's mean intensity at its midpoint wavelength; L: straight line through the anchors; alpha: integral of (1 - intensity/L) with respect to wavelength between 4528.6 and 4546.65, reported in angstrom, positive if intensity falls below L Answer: 1.4 angstrom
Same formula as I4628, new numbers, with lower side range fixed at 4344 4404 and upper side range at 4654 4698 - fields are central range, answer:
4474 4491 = -0.06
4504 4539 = -0.06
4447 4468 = 0.00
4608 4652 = -0.08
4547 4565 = -0.09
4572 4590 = -0.06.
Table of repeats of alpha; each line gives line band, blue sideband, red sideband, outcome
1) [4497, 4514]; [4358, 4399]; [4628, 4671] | -2.2 angstrom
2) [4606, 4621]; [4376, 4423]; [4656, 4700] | -1.8 angstrom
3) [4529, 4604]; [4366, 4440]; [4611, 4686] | -1.4 angstrom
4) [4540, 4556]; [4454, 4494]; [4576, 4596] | 0.6 angstrom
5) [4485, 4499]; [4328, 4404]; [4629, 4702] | -0.6 angstrom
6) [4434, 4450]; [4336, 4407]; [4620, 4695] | -0.1 angstrom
